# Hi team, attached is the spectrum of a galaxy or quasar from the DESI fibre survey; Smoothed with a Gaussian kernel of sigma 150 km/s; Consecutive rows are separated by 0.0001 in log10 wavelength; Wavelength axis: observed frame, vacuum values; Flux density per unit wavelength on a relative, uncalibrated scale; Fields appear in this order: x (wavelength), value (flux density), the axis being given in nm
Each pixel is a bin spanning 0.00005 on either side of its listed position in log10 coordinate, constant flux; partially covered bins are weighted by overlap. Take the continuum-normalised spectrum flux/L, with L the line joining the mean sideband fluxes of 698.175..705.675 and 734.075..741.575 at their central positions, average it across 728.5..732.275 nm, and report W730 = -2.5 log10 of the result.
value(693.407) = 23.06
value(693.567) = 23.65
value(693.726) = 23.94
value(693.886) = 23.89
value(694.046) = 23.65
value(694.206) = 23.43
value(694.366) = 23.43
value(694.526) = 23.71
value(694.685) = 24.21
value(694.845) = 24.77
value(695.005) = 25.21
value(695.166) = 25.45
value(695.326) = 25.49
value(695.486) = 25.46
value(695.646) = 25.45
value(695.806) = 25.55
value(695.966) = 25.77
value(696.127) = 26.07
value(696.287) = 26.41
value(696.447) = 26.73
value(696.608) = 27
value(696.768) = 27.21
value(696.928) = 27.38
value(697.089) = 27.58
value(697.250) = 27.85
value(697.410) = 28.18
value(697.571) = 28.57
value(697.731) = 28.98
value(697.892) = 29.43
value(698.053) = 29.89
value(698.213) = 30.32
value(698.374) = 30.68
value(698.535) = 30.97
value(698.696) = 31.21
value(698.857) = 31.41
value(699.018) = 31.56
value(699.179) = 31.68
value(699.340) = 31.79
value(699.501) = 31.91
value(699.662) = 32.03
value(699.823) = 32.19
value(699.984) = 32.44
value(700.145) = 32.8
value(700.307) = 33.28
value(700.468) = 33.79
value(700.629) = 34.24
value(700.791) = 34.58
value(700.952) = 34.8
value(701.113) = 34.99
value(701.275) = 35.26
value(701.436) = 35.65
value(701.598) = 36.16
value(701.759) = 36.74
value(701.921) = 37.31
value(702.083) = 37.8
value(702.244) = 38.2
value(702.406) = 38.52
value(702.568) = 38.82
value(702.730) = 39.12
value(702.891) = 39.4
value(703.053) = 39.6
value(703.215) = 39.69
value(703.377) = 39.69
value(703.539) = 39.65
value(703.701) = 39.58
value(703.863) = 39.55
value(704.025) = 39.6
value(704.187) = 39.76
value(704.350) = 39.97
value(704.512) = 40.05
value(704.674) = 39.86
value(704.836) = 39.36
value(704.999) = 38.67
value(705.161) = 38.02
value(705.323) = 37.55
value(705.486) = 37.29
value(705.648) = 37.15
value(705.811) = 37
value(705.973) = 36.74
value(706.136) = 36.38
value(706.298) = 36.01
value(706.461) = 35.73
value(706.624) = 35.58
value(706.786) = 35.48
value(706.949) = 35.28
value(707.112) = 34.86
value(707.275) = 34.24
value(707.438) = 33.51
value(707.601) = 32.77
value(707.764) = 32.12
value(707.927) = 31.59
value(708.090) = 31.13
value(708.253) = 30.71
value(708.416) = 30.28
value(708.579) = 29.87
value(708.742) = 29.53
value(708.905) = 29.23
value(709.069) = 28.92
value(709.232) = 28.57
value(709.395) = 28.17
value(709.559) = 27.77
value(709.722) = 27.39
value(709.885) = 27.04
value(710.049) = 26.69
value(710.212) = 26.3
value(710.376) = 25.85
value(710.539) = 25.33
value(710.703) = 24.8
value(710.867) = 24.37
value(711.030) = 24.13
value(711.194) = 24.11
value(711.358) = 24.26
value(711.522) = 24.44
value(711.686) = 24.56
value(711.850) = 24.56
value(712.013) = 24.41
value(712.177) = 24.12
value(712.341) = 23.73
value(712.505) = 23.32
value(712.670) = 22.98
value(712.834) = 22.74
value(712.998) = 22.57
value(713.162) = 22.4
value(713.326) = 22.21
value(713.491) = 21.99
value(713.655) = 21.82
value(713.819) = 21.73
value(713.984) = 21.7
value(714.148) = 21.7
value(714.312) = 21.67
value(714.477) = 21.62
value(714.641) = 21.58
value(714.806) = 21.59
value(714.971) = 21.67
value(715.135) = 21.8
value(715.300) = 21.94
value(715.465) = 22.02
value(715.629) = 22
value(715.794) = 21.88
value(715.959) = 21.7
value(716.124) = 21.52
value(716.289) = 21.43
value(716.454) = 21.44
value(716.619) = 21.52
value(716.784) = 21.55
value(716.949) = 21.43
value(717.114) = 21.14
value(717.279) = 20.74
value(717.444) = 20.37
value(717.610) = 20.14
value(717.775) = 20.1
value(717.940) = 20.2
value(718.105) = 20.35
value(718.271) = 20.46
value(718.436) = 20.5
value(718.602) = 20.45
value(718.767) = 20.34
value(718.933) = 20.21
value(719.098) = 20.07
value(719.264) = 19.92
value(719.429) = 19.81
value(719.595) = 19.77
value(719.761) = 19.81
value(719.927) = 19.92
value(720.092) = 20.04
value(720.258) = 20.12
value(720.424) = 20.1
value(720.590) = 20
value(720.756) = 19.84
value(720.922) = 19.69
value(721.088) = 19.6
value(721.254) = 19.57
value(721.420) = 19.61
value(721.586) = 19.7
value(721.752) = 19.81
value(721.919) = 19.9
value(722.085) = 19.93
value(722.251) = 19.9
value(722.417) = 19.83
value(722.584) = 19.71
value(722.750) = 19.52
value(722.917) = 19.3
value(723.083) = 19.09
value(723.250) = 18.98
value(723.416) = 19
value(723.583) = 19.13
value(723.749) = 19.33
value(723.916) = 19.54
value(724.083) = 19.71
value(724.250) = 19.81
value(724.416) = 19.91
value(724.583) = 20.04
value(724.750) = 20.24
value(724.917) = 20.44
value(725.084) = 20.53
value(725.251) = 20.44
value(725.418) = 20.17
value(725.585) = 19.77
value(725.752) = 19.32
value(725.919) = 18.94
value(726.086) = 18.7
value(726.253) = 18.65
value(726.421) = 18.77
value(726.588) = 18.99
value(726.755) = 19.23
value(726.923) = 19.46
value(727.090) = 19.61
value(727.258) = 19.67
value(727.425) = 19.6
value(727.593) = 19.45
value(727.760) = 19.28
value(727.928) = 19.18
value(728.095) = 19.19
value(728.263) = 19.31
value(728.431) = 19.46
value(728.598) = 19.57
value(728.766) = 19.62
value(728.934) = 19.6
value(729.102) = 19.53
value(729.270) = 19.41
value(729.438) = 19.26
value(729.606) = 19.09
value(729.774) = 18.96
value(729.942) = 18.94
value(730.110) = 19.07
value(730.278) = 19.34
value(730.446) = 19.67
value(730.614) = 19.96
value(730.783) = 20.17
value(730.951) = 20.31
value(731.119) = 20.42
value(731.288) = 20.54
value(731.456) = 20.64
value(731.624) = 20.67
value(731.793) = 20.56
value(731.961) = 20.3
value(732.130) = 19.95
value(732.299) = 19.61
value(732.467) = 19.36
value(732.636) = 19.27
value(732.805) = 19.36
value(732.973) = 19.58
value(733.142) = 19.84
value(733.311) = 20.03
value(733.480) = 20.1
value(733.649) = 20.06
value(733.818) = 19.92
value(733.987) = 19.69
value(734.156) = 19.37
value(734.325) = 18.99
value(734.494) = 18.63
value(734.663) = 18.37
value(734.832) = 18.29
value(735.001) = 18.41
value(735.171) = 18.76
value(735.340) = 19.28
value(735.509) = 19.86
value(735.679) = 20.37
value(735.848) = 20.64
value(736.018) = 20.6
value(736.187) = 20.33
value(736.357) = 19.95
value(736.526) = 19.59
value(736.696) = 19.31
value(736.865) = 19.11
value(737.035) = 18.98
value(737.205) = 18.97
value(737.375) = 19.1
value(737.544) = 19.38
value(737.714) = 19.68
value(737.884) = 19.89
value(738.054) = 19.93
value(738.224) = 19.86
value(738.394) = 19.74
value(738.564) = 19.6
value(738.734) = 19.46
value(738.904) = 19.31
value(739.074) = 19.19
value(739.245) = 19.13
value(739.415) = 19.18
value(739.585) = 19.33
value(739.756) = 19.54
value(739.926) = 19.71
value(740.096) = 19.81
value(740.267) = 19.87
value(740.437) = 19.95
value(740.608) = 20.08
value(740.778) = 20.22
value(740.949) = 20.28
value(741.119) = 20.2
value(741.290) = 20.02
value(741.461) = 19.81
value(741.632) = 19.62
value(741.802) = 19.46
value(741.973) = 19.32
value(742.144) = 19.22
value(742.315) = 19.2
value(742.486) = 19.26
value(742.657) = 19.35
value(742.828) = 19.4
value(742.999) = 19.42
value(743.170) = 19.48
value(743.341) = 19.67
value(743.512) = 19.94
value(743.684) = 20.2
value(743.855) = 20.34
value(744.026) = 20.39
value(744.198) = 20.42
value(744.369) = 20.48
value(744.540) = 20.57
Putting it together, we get 0.16 mag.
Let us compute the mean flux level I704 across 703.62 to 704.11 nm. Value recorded 39.6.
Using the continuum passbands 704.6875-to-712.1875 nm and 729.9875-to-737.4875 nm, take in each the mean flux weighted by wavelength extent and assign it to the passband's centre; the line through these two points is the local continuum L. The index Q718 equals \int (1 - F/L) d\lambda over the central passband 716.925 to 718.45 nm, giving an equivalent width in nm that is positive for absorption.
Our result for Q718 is 0.36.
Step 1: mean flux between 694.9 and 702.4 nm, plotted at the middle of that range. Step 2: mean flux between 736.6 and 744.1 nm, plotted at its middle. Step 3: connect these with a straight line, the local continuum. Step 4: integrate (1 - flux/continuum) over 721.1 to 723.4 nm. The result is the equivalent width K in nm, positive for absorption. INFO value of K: 0.46 nm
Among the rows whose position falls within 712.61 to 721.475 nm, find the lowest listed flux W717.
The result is 19.57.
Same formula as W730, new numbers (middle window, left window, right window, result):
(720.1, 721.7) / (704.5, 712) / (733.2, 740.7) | 0.30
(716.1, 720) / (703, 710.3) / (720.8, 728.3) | 0.21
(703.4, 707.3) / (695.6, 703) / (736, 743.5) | -0.24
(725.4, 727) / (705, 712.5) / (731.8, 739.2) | 0.21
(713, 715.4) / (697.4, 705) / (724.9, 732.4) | 0.26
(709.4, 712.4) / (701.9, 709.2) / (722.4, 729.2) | 0.25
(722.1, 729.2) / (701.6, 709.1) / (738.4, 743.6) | 0.34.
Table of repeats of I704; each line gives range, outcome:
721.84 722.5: 19.9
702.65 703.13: 39.4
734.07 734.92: 18.7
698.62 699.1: 31.4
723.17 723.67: 19.1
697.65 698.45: 29.9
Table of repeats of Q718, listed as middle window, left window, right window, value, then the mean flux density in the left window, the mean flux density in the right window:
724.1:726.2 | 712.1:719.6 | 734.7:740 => 0.078 nm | 21.4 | 19.5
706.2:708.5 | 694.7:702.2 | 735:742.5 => -0.450 nm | 30.4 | 19.6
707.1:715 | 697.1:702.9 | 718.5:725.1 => 0.194 nm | 33.3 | 19.8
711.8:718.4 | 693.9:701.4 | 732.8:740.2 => 0.784 nm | 29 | 19.5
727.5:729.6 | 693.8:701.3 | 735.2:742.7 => 0.245 nm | 28.9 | 19.6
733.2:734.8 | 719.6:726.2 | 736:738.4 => 0.016 nm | 19.7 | 19.6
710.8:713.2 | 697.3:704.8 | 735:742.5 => 0.532 nm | 35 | 19.6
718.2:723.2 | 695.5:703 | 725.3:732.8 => 0.681 nm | 31.9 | 19.6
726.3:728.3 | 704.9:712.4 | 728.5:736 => 0.236 nm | 30.4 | 19.6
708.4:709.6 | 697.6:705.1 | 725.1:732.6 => 0.079 nm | 35.5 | 19.6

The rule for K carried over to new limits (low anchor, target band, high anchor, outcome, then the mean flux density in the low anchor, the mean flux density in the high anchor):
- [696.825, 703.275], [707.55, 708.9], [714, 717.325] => -0.18 nm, 33.4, 21.6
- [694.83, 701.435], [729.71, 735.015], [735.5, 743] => 0.42 nm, 29.8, 19.6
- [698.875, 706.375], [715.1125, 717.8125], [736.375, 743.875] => 0.80 nm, 36.6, 19.6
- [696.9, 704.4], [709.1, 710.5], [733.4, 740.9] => 0.16 nm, 34.4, 19.5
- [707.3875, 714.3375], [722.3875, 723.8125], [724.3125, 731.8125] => 0.14 nm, 26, 19.6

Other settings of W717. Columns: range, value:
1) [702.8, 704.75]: 39.4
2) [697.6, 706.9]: 28.98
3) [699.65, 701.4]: 32.03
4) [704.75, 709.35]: 28.57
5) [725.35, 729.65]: 18.65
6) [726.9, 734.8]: 18.37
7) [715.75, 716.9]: 21.43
